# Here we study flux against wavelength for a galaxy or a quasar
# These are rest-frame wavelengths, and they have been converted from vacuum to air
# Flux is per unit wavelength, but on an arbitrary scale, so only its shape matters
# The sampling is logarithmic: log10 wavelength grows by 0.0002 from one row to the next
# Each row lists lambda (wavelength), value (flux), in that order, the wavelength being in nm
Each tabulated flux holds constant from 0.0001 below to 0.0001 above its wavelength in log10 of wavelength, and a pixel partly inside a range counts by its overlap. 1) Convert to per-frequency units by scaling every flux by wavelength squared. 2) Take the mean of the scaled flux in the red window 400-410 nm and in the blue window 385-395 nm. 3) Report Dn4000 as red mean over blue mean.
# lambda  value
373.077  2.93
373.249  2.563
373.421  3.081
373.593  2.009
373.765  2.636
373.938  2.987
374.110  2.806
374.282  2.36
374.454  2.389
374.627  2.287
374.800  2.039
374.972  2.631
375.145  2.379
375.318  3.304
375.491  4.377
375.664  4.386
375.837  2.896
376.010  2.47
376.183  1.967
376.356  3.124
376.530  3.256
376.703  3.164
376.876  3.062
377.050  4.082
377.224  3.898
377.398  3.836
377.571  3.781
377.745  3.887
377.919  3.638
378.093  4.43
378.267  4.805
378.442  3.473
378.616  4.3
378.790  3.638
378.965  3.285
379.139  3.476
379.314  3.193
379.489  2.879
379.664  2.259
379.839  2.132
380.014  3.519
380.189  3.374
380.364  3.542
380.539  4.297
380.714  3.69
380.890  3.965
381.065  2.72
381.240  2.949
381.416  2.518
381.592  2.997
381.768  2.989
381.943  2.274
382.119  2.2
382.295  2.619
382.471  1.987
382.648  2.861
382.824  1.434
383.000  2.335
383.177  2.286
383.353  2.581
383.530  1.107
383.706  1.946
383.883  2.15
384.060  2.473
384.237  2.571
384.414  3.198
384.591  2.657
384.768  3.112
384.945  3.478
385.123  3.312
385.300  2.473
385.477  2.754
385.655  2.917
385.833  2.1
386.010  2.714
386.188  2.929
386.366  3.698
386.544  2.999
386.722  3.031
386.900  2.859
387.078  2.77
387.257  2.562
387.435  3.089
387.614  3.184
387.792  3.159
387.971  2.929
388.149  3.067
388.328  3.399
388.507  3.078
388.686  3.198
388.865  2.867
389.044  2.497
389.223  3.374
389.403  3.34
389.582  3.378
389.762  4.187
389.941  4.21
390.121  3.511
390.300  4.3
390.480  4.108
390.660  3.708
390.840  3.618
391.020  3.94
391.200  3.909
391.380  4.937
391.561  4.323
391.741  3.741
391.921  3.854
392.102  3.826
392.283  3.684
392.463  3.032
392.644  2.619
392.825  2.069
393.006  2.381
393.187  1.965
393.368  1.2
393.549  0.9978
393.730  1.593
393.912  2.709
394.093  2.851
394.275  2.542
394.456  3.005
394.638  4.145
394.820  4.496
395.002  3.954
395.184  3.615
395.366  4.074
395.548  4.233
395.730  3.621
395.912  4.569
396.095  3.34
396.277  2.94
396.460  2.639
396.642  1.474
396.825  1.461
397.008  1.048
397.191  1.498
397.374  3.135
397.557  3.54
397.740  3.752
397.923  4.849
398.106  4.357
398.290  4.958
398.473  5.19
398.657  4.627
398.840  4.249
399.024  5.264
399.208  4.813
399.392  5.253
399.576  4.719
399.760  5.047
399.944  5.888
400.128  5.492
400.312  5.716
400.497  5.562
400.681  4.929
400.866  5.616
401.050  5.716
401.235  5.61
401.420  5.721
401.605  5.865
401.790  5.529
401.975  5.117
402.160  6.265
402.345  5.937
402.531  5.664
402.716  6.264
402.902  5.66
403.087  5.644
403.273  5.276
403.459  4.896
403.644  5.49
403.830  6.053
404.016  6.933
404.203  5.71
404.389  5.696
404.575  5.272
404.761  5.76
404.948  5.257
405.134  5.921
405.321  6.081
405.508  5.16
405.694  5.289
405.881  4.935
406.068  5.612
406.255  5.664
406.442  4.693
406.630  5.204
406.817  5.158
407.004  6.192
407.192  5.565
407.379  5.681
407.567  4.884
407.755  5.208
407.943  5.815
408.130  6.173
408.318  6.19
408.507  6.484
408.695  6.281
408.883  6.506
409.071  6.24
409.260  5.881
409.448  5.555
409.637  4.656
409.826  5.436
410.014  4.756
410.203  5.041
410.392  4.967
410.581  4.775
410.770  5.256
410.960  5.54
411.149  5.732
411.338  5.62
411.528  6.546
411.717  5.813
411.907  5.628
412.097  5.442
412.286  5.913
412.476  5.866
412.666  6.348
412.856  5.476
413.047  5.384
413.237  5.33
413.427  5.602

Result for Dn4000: 1.9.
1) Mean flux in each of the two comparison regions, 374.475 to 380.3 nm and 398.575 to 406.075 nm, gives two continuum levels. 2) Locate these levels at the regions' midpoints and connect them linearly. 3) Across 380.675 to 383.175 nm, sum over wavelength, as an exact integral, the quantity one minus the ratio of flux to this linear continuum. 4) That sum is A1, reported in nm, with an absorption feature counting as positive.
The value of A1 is 0.71 nm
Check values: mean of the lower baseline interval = 3.3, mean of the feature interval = 2.65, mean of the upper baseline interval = 5.5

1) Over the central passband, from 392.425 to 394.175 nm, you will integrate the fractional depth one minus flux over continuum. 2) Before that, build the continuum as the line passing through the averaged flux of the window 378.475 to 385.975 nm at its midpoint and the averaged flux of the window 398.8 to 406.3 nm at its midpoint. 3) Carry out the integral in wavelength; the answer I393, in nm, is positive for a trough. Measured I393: 0.89 nm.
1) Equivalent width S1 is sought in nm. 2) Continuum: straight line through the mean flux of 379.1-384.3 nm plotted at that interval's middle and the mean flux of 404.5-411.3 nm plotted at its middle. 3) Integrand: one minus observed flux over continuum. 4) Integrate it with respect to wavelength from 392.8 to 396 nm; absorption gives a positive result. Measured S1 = 0.84 nm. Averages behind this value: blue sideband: 2.7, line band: 3.02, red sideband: 5.52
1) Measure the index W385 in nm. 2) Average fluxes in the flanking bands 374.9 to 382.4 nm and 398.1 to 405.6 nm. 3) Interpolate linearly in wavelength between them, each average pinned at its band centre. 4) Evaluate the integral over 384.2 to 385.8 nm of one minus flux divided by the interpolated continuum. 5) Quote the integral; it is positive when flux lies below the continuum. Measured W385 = 0.40 nm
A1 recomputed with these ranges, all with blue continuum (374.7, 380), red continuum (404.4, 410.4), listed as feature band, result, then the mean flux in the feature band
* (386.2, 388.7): 0.62 nm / 3.06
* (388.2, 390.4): 0.41 nm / 3.44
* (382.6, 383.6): 0.44 nm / 2.09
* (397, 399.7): 0.39 nm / 4.19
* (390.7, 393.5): 0.74 nm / 3.25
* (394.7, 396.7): 0.47 nm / 3.58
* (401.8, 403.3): -0.16 nm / 5.74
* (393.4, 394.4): 0.54 nm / 2.11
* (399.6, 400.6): -0.09 nm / 5.48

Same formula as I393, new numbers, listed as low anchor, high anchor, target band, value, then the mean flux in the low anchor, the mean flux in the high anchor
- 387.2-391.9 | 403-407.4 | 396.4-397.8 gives 0.69 nm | 3.54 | 5.55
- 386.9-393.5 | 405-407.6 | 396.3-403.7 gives -0.13 nm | 3.29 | 5.44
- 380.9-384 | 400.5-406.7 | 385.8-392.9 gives 0.15 nm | 2.39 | 5.59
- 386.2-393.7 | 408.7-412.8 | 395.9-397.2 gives 0.55 nm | 3.22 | 5.61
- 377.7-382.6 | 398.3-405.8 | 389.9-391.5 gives 0.11 nm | 3.24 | 5.5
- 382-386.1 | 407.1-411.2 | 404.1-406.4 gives -0.19 nm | 2.49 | 5.57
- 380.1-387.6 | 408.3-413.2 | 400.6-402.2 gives -0.32 nm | 2.78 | 5.65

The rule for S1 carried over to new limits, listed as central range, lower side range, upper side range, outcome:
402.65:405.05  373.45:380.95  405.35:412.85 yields -0.22 nm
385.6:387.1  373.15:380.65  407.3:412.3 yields 0.39 nm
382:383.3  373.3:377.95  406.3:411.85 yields 0.48 nm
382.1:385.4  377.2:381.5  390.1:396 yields 0.94 nm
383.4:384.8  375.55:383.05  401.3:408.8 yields 0.49 nm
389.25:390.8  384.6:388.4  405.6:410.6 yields -0.20 nm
